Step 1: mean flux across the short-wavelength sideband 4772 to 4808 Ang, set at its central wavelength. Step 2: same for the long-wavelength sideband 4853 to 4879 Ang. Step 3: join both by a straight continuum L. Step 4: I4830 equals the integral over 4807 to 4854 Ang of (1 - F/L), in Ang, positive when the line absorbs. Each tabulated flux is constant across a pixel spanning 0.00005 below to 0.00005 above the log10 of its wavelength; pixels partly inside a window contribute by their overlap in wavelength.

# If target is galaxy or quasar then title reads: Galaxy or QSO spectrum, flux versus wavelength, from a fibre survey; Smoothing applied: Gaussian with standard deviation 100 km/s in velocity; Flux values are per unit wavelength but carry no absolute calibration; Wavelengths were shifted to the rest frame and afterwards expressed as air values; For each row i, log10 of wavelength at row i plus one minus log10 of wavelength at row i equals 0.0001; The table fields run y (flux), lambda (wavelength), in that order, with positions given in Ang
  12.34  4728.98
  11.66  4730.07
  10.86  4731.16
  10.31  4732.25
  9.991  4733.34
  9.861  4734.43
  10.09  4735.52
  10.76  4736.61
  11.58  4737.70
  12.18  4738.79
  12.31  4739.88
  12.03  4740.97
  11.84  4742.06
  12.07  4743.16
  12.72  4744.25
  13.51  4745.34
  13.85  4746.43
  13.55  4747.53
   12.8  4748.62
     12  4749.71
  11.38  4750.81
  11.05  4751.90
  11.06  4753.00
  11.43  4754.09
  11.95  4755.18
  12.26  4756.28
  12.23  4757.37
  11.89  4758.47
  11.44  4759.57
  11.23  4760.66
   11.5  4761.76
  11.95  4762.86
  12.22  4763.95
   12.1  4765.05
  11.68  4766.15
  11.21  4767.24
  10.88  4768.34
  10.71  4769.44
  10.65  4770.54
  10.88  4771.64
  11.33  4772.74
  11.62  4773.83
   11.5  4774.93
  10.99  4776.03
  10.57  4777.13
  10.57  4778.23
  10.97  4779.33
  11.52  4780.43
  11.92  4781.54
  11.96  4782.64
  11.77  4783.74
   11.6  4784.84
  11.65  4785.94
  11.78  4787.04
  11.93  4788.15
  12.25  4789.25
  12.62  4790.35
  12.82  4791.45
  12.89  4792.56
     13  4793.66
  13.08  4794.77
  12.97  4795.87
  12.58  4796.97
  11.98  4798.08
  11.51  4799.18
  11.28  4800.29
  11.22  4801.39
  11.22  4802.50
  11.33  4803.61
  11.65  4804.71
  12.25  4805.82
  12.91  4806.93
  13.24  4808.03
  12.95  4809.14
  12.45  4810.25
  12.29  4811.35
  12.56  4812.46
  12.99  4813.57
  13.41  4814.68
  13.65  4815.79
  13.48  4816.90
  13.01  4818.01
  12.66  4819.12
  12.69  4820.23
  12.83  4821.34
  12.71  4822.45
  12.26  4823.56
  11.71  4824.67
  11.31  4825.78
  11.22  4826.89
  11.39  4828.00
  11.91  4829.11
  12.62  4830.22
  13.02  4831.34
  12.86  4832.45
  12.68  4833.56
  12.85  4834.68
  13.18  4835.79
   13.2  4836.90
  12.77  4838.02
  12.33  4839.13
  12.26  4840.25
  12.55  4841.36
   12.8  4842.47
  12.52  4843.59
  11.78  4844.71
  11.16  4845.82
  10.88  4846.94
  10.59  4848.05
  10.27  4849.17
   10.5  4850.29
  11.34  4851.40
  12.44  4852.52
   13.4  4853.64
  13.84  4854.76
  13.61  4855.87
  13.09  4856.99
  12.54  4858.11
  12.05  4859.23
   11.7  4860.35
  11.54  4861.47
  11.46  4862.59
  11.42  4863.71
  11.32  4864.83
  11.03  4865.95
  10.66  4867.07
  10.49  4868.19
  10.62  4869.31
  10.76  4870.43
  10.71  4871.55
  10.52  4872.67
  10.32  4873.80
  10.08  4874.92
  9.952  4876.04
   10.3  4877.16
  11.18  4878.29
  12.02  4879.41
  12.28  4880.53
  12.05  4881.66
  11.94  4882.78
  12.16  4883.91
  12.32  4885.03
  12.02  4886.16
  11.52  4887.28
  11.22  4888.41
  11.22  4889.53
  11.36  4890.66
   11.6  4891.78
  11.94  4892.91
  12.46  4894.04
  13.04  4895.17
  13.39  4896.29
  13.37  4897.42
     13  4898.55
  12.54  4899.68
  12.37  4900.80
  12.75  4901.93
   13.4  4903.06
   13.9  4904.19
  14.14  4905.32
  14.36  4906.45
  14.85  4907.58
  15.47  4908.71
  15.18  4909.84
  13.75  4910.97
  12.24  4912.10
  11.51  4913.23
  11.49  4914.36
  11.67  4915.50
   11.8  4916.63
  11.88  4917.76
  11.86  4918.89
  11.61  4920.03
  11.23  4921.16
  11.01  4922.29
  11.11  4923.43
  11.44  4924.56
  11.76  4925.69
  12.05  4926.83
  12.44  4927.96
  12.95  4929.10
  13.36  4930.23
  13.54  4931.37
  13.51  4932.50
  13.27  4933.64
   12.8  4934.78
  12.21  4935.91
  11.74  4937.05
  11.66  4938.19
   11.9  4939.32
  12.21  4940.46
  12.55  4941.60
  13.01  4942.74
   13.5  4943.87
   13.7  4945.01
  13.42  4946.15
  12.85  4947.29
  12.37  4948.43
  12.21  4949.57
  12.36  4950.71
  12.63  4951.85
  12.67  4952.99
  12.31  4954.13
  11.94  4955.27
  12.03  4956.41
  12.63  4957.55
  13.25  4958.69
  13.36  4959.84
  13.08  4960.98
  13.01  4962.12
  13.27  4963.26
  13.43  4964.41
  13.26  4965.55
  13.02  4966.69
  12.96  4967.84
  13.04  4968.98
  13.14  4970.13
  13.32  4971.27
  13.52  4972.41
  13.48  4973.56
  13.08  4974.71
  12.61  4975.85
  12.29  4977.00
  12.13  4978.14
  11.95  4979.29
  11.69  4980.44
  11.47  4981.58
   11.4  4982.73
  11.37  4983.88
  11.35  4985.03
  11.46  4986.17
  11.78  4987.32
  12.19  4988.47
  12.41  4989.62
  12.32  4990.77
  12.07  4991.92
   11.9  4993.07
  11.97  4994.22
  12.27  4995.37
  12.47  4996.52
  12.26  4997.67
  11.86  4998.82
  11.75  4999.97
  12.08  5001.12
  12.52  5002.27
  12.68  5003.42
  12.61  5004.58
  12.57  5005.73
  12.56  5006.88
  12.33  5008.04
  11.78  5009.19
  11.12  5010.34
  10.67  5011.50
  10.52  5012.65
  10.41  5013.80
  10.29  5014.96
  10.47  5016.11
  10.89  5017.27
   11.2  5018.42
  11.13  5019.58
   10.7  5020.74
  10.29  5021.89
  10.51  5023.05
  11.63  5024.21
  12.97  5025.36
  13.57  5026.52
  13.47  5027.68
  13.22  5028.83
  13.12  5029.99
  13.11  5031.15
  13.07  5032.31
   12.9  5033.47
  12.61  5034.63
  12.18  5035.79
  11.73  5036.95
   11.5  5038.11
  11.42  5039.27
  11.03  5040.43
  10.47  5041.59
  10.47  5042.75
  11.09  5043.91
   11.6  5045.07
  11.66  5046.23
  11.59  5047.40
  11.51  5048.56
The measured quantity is -2.9 Ang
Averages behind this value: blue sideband 11.9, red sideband 11.4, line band 12.4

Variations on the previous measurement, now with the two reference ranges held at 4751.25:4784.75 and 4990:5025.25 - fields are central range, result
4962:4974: -1.70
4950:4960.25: -0.87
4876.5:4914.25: -3.53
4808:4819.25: -1.47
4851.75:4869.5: -0.72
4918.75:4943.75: -1.53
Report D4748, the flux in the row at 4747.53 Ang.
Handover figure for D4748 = 13.55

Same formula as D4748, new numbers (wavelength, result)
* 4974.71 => 13.08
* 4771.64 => 10.88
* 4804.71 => 11.65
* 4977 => 12.29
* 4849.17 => 10.27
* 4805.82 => 12.25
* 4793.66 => 13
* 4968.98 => 13.04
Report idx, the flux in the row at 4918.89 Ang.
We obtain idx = 11.86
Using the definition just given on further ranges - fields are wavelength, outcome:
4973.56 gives 13.48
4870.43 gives 10.76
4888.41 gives 11.22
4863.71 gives 11.42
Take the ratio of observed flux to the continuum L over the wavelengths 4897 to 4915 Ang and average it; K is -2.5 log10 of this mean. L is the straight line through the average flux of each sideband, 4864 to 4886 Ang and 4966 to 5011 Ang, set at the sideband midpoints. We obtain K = -0.17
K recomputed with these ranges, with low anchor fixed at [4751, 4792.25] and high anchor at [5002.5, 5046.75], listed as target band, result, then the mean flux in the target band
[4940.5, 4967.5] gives -0.103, 12.9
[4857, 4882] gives 0.044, 11.2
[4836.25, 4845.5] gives -0.080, 12.5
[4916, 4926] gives 0.013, 11.5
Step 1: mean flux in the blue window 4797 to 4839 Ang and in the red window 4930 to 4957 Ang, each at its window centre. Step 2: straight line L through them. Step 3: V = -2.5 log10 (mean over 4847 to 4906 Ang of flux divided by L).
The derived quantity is 0.06 mag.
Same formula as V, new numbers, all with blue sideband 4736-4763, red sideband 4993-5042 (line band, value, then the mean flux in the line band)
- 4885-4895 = 0.02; 11.8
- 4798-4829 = -0.03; 12.3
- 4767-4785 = 0.07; 11.2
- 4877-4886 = 0.01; 11.8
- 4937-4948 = -0.07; 12.7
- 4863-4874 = 0.11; 10.8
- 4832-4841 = -0.07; 12.8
